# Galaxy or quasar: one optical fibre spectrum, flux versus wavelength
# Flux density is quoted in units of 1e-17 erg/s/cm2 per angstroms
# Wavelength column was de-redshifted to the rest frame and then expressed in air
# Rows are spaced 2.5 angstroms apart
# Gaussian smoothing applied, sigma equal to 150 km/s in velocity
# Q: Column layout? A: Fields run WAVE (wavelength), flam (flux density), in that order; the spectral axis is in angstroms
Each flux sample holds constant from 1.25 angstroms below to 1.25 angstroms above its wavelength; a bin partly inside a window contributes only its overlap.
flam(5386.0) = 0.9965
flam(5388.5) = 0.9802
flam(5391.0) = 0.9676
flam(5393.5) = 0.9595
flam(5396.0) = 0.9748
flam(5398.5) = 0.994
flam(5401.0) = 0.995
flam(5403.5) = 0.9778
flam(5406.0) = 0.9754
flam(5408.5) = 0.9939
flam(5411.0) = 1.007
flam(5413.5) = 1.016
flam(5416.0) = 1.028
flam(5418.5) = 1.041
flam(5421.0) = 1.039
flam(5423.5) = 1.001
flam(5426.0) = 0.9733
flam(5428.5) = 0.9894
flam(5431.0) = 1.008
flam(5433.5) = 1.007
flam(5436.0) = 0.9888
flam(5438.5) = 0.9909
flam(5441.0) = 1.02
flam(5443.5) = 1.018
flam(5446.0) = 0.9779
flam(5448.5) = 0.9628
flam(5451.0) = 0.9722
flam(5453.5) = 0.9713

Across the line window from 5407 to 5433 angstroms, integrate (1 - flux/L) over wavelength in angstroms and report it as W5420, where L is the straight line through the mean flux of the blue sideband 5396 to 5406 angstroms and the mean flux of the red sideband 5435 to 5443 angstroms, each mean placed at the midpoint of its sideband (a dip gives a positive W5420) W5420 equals -0.4 angstroms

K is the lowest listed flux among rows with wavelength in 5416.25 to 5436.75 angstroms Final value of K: 0.9733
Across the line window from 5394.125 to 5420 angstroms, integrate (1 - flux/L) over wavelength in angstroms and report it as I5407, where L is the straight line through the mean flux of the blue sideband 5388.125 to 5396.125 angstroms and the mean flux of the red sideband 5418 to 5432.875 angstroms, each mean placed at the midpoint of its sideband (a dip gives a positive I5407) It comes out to -0.4 angstroms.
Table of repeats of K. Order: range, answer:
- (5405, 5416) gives 0.9754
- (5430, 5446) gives 0.9779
